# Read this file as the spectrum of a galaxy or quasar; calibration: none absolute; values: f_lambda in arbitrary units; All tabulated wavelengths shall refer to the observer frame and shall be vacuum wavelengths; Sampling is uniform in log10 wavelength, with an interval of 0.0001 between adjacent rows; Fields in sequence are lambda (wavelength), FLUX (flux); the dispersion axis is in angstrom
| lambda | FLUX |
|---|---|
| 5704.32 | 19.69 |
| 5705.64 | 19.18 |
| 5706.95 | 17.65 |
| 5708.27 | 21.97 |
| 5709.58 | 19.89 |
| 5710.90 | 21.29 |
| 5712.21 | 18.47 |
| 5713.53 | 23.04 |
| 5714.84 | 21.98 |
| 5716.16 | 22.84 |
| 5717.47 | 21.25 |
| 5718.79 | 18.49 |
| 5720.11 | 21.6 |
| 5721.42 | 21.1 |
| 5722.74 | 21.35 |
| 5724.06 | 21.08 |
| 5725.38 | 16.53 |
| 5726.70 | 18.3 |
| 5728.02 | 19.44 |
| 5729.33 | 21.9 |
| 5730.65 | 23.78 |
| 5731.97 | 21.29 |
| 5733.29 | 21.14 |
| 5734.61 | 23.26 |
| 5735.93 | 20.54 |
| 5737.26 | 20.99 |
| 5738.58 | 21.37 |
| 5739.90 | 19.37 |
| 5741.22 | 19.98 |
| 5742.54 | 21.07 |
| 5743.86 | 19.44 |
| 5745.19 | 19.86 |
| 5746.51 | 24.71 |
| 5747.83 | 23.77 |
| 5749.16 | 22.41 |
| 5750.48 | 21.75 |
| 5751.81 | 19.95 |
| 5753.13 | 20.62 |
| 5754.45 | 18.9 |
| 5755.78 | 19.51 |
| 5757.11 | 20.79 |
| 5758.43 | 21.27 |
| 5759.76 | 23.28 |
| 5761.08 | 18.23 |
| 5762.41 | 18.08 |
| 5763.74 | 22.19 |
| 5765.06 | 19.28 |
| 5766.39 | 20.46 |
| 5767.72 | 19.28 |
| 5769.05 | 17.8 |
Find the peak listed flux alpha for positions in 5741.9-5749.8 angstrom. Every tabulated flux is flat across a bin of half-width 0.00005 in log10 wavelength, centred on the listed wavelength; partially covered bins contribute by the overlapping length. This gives 24.71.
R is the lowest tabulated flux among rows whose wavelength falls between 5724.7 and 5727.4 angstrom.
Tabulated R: 16.53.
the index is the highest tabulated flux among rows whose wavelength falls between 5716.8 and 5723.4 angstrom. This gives 21.6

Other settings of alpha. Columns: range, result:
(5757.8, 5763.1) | 23.28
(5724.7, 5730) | 21.9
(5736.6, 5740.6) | 21.37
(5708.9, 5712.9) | 21.29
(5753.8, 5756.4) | 19.51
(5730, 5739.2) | 23.78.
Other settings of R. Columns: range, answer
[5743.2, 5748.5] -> 19.44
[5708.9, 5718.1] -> 18.47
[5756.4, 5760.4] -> 20.79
